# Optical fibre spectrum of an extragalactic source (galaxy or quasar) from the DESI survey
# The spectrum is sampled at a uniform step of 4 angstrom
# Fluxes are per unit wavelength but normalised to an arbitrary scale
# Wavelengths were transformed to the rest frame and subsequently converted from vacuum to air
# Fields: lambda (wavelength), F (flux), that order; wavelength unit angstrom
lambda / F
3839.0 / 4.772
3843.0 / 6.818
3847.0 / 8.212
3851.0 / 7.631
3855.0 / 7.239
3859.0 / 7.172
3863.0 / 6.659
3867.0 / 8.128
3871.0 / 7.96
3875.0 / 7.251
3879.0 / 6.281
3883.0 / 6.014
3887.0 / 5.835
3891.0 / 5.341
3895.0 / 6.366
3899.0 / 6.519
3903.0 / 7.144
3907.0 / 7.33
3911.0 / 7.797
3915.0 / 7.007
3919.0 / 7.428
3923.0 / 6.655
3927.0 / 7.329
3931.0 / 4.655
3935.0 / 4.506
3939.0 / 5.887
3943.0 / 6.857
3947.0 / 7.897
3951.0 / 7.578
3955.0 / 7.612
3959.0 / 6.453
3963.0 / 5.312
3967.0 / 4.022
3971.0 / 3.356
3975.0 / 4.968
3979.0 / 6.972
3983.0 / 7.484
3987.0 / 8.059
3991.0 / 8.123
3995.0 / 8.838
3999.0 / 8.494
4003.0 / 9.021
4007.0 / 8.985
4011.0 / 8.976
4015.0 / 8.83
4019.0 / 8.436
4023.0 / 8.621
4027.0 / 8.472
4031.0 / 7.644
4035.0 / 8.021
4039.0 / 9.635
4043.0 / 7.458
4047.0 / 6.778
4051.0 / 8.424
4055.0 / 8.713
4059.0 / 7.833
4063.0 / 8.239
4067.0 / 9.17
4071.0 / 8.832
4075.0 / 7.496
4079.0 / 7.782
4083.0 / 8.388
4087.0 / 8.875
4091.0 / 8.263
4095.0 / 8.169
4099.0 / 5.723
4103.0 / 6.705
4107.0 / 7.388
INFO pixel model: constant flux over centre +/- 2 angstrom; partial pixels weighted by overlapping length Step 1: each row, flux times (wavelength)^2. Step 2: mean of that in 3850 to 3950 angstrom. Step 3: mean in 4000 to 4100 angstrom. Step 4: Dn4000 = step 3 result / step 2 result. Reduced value 1.3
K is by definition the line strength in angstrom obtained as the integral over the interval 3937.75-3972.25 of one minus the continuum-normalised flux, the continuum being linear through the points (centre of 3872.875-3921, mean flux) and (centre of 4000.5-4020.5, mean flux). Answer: 7.1 angstrom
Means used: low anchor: 6.7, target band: 6.17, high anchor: 8.85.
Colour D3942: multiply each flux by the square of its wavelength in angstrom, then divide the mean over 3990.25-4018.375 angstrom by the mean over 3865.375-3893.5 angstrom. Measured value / 1.40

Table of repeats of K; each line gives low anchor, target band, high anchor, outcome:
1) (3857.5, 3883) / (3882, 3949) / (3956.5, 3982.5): -2.1 angstrom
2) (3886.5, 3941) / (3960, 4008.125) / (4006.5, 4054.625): 4.5 angstrom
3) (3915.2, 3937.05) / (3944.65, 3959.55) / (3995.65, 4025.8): -1.1 angstrom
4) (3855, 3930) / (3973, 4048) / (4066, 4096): -3.0 angstrom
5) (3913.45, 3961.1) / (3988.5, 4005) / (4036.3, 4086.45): -2.6 angstrom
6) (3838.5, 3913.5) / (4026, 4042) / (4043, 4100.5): -1.1 angstrom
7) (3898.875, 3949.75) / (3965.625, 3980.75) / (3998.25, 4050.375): 5.5 angstrom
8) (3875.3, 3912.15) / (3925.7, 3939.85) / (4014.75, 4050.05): 3.0 angstrom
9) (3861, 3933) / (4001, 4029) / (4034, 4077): -3.2 angstrom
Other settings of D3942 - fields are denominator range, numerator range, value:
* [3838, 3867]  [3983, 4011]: 1.30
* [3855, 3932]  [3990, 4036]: 1.33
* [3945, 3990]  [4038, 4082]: 1.34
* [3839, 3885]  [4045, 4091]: 1.29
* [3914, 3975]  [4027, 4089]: 1.42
